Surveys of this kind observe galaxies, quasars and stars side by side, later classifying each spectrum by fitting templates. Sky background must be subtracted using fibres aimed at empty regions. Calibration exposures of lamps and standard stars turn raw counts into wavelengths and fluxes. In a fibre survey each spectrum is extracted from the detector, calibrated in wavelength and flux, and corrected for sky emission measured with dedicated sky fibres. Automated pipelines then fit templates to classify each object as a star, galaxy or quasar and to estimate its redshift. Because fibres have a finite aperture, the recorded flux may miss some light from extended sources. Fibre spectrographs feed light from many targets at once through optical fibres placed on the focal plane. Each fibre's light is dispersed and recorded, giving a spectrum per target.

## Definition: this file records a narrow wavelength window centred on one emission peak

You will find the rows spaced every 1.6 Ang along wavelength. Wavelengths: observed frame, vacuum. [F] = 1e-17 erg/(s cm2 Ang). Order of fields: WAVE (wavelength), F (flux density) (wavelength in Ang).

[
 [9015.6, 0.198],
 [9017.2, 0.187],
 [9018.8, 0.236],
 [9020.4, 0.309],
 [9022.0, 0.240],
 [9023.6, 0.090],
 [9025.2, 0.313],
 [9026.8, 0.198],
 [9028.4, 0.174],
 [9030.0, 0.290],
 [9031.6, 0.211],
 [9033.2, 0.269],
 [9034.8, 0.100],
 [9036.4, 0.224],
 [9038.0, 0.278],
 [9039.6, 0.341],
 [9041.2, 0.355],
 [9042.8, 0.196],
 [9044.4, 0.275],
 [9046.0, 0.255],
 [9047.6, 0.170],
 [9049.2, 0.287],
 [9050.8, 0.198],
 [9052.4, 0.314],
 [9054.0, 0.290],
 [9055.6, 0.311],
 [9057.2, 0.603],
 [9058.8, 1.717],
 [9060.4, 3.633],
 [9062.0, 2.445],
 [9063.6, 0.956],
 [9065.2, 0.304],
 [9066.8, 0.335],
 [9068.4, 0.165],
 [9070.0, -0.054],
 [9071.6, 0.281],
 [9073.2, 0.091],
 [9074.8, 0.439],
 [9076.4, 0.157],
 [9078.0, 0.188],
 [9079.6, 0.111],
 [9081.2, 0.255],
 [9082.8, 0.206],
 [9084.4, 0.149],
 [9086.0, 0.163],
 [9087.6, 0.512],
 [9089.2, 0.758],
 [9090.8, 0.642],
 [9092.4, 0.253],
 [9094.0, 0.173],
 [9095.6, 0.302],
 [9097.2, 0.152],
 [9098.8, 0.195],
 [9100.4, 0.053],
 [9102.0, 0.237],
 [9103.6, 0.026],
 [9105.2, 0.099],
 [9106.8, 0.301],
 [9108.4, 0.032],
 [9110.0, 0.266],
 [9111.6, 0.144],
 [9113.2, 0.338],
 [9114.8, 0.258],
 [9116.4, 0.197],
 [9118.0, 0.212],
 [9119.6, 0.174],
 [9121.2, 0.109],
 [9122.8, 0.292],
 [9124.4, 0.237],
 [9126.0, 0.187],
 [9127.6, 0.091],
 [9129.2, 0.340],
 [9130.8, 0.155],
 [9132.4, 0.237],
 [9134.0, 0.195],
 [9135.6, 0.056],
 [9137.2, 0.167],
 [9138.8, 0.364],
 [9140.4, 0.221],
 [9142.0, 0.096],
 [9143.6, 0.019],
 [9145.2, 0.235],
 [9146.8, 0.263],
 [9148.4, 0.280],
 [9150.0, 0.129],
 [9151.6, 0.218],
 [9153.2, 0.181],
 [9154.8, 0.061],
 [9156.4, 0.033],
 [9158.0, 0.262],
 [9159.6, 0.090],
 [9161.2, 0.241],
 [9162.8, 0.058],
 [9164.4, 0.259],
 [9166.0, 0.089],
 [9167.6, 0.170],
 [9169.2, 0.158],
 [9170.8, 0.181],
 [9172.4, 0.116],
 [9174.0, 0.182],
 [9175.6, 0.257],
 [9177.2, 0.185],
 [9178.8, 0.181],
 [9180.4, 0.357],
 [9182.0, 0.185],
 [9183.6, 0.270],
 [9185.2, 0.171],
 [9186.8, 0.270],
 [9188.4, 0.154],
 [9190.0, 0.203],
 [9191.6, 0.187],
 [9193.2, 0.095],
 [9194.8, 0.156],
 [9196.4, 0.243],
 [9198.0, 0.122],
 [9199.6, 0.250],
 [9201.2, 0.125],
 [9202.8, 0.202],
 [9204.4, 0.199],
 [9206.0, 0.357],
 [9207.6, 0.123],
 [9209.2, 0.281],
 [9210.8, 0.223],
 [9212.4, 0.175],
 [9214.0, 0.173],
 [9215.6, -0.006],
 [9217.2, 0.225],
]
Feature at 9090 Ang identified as [N II]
